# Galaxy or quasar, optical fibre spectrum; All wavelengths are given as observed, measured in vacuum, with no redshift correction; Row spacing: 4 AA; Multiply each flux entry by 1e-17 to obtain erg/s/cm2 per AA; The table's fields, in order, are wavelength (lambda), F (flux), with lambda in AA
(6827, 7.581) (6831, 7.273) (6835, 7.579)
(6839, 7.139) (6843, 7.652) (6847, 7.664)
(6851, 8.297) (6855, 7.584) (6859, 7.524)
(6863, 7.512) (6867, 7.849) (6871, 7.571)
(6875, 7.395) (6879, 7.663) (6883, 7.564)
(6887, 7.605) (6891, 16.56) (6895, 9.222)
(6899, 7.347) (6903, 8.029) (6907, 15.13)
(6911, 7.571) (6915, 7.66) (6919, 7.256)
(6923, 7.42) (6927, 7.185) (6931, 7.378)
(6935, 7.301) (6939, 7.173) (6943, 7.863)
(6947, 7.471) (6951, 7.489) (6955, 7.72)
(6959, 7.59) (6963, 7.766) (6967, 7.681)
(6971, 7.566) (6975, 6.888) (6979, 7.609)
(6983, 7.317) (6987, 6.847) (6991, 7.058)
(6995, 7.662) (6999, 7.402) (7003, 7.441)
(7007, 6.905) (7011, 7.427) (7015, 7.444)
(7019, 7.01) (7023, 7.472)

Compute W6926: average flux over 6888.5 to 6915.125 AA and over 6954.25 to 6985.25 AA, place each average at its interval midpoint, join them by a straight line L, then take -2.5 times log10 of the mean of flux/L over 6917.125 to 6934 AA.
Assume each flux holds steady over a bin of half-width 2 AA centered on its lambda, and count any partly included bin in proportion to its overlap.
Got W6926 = 0.27 mag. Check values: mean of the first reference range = 10.3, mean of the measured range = 7.31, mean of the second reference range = 7.5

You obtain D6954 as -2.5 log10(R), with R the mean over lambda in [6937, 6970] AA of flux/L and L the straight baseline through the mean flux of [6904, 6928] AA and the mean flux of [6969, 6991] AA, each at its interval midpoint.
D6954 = 0.04 mag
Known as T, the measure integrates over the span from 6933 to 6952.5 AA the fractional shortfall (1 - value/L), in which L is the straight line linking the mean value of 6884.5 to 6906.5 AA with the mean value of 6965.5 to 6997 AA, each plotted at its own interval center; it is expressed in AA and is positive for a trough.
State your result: 2.5 AA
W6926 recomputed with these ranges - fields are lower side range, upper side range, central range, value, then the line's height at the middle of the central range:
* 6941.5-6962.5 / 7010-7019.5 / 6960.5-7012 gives 0.02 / 7.46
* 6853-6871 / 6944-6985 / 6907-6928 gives -0.08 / 7.56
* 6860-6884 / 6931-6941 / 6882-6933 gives -0.20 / 7.41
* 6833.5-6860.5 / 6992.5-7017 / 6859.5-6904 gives -0.13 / 7.58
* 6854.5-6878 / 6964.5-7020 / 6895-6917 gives -0.22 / 7.49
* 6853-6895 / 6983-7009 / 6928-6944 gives 0.07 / 7.86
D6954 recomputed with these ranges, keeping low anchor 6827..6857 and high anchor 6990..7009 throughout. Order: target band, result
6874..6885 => 0.00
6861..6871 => -0.02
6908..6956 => -0.03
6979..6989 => 0.02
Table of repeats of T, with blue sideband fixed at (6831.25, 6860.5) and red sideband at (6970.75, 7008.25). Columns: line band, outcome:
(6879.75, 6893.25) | -5.0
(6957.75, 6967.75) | -0.5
